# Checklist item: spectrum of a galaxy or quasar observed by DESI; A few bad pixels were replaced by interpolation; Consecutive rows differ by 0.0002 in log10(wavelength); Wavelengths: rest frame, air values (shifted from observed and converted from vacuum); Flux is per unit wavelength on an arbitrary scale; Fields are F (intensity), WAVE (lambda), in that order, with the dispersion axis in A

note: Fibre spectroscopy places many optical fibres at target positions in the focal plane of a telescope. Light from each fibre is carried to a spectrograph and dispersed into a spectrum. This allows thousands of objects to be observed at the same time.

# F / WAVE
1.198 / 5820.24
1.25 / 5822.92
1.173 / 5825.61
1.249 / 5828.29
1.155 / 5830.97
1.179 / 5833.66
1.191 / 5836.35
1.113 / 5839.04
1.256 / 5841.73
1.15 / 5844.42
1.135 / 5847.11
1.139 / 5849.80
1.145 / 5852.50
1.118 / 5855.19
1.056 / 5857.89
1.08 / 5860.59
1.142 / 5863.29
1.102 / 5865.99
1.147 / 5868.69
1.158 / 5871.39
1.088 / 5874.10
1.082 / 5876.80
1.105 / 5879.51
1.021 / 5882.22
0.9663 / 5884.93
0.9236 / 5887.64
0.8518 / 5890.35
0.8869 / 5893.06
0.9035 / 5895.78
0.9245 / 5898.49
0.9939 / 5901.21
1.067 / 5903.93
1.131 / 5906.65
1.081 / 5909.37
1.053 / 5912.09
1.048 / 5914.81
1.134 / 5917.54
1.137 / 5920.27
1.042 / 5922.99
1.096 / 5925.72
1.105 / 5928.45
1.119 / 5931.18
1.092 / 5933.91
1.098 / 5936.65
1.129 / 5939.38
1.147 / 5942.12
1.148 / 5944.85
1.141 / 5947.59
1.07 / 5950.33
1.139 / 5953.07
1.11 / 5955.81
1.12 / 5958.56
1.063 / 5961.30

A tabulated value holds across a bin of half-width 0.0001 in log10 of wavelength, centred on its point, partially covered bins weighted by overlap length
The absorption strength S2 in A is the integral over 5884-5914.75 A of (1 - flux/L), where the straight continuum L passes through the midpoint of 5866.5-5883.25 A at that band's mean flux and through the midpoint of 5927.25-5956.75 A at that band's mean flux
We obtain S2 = 3.5 A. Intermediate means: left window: 1.1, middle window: 0.984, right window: 1.12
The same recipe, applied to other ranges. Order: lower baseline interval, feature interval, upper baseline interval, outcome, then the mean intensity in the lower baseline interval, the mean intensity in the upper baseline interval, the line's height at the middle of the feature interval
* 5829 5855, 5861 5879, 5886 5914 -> -0.7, 1.16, 0.983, 1.08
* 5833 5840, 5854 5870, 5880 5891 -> -0.8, 1.16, 0.959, 1.06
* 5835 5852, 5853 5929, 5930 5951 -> 6.0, 1.16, 1.12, 1.14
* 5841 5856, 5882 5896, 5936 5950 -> 2.8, 1.15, 1.13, 1.14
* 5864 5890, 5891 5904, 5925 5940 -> 1.7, 1.06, 1.11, 1.08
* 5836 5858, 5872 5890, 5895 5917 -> 0.9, 1.15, 1.03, 1.08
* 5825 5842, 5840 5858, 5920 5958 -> 0.4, 1.18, 1.11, 1.17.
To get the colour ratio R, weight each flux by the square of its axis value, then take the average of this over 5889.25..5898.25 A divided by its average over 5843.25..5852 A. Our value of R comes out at 0.79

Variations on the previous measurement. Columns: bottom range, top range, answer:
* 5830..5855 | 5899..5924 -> 0.95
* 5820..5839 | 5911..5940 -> 0.95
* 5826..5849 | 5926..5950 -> 0.98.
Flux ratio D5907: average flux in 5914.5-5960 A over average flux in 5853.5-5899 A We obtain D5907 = 1.07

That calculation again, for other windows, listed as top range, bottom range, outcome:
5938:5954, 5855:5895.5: 1.08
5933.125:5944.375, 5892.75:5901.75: 1.21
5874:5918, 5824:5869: 0.88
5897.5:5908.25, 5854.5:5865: 0.94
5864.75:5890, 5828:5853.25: 0.90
